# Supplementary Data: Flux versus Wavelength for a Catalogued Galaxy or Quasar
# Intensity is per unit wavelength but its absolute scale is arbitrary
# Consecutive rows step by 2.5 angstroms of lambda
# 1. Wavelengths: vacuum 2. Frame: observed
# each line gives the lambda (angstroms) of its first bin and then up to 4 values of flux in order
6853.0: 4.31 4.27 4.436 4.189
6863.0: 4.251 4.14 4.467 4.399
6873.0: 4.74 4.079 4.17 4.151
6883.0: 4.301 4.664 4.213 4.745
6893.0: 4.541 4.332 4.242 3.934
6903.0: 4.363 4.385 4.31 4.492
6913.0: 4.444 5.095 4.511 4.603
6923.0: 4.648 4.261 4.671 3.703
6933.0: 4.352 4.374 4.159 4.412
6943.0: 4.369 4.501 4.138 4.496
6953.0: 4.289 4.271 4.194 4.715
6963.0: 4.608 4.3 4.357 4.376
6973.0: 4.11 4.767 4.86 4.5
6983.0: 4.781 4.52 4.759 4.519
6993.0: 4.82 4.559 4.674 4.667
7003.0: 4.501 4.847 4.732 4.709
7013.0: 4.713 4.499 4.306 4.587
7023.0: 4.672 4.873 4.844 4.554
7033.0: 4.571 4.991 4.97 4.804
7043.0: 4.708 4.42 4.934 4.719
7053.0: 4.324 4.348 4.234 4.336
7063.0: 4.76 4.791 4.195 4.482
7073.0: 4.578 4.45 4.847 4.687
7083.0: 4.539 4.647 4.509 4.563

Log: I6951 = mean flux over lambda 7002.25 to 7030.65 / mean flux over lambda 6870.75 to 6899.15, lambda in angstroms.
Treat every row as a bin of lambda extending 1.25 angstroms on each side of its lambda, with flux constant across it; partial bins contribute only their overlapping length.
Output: 1.1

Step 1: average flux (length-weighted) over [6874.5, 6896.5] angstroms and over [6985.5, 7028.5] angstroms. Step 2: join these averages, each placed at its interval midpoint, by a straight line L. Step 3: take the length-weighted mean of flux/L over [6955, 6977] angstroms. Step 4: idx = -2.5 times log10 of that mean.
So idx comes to 0.03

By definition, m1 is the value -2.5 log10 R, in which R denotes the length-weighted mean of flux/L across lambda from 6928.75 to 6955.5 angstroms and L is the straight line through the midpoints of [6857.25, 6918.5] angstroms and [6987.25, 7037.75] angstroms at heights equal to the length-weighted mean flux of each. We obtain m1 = 0.06 mag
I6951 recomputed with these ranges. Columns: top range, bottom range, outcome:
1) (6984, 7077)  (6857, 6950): 1.06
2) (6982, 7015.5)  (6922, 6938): 1.08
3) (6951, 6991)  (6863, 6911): 1.03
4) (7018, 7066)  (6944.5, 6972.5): 1.06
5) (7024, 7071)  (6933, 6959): 1.07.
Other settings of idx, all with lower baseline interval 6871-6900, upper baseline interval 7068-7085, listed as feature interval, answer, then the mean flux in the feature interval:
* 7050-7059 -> 0.04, 4.38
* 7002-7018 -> -0.03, 4.64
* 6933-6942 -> 0.03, 4.32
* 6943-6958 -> 0.03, 4.33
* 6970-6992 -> -0.03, 4.59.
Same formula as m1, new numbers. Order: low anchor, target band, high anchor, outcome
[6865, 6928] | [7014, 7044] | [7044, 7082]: -0.043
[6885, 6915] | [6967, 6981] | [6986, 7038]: 0.020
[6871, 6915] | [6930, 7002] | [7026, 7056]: 0.017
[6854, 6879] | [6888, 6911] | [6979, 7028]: 0.009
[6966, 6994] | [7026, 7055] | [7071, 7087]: -0.026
